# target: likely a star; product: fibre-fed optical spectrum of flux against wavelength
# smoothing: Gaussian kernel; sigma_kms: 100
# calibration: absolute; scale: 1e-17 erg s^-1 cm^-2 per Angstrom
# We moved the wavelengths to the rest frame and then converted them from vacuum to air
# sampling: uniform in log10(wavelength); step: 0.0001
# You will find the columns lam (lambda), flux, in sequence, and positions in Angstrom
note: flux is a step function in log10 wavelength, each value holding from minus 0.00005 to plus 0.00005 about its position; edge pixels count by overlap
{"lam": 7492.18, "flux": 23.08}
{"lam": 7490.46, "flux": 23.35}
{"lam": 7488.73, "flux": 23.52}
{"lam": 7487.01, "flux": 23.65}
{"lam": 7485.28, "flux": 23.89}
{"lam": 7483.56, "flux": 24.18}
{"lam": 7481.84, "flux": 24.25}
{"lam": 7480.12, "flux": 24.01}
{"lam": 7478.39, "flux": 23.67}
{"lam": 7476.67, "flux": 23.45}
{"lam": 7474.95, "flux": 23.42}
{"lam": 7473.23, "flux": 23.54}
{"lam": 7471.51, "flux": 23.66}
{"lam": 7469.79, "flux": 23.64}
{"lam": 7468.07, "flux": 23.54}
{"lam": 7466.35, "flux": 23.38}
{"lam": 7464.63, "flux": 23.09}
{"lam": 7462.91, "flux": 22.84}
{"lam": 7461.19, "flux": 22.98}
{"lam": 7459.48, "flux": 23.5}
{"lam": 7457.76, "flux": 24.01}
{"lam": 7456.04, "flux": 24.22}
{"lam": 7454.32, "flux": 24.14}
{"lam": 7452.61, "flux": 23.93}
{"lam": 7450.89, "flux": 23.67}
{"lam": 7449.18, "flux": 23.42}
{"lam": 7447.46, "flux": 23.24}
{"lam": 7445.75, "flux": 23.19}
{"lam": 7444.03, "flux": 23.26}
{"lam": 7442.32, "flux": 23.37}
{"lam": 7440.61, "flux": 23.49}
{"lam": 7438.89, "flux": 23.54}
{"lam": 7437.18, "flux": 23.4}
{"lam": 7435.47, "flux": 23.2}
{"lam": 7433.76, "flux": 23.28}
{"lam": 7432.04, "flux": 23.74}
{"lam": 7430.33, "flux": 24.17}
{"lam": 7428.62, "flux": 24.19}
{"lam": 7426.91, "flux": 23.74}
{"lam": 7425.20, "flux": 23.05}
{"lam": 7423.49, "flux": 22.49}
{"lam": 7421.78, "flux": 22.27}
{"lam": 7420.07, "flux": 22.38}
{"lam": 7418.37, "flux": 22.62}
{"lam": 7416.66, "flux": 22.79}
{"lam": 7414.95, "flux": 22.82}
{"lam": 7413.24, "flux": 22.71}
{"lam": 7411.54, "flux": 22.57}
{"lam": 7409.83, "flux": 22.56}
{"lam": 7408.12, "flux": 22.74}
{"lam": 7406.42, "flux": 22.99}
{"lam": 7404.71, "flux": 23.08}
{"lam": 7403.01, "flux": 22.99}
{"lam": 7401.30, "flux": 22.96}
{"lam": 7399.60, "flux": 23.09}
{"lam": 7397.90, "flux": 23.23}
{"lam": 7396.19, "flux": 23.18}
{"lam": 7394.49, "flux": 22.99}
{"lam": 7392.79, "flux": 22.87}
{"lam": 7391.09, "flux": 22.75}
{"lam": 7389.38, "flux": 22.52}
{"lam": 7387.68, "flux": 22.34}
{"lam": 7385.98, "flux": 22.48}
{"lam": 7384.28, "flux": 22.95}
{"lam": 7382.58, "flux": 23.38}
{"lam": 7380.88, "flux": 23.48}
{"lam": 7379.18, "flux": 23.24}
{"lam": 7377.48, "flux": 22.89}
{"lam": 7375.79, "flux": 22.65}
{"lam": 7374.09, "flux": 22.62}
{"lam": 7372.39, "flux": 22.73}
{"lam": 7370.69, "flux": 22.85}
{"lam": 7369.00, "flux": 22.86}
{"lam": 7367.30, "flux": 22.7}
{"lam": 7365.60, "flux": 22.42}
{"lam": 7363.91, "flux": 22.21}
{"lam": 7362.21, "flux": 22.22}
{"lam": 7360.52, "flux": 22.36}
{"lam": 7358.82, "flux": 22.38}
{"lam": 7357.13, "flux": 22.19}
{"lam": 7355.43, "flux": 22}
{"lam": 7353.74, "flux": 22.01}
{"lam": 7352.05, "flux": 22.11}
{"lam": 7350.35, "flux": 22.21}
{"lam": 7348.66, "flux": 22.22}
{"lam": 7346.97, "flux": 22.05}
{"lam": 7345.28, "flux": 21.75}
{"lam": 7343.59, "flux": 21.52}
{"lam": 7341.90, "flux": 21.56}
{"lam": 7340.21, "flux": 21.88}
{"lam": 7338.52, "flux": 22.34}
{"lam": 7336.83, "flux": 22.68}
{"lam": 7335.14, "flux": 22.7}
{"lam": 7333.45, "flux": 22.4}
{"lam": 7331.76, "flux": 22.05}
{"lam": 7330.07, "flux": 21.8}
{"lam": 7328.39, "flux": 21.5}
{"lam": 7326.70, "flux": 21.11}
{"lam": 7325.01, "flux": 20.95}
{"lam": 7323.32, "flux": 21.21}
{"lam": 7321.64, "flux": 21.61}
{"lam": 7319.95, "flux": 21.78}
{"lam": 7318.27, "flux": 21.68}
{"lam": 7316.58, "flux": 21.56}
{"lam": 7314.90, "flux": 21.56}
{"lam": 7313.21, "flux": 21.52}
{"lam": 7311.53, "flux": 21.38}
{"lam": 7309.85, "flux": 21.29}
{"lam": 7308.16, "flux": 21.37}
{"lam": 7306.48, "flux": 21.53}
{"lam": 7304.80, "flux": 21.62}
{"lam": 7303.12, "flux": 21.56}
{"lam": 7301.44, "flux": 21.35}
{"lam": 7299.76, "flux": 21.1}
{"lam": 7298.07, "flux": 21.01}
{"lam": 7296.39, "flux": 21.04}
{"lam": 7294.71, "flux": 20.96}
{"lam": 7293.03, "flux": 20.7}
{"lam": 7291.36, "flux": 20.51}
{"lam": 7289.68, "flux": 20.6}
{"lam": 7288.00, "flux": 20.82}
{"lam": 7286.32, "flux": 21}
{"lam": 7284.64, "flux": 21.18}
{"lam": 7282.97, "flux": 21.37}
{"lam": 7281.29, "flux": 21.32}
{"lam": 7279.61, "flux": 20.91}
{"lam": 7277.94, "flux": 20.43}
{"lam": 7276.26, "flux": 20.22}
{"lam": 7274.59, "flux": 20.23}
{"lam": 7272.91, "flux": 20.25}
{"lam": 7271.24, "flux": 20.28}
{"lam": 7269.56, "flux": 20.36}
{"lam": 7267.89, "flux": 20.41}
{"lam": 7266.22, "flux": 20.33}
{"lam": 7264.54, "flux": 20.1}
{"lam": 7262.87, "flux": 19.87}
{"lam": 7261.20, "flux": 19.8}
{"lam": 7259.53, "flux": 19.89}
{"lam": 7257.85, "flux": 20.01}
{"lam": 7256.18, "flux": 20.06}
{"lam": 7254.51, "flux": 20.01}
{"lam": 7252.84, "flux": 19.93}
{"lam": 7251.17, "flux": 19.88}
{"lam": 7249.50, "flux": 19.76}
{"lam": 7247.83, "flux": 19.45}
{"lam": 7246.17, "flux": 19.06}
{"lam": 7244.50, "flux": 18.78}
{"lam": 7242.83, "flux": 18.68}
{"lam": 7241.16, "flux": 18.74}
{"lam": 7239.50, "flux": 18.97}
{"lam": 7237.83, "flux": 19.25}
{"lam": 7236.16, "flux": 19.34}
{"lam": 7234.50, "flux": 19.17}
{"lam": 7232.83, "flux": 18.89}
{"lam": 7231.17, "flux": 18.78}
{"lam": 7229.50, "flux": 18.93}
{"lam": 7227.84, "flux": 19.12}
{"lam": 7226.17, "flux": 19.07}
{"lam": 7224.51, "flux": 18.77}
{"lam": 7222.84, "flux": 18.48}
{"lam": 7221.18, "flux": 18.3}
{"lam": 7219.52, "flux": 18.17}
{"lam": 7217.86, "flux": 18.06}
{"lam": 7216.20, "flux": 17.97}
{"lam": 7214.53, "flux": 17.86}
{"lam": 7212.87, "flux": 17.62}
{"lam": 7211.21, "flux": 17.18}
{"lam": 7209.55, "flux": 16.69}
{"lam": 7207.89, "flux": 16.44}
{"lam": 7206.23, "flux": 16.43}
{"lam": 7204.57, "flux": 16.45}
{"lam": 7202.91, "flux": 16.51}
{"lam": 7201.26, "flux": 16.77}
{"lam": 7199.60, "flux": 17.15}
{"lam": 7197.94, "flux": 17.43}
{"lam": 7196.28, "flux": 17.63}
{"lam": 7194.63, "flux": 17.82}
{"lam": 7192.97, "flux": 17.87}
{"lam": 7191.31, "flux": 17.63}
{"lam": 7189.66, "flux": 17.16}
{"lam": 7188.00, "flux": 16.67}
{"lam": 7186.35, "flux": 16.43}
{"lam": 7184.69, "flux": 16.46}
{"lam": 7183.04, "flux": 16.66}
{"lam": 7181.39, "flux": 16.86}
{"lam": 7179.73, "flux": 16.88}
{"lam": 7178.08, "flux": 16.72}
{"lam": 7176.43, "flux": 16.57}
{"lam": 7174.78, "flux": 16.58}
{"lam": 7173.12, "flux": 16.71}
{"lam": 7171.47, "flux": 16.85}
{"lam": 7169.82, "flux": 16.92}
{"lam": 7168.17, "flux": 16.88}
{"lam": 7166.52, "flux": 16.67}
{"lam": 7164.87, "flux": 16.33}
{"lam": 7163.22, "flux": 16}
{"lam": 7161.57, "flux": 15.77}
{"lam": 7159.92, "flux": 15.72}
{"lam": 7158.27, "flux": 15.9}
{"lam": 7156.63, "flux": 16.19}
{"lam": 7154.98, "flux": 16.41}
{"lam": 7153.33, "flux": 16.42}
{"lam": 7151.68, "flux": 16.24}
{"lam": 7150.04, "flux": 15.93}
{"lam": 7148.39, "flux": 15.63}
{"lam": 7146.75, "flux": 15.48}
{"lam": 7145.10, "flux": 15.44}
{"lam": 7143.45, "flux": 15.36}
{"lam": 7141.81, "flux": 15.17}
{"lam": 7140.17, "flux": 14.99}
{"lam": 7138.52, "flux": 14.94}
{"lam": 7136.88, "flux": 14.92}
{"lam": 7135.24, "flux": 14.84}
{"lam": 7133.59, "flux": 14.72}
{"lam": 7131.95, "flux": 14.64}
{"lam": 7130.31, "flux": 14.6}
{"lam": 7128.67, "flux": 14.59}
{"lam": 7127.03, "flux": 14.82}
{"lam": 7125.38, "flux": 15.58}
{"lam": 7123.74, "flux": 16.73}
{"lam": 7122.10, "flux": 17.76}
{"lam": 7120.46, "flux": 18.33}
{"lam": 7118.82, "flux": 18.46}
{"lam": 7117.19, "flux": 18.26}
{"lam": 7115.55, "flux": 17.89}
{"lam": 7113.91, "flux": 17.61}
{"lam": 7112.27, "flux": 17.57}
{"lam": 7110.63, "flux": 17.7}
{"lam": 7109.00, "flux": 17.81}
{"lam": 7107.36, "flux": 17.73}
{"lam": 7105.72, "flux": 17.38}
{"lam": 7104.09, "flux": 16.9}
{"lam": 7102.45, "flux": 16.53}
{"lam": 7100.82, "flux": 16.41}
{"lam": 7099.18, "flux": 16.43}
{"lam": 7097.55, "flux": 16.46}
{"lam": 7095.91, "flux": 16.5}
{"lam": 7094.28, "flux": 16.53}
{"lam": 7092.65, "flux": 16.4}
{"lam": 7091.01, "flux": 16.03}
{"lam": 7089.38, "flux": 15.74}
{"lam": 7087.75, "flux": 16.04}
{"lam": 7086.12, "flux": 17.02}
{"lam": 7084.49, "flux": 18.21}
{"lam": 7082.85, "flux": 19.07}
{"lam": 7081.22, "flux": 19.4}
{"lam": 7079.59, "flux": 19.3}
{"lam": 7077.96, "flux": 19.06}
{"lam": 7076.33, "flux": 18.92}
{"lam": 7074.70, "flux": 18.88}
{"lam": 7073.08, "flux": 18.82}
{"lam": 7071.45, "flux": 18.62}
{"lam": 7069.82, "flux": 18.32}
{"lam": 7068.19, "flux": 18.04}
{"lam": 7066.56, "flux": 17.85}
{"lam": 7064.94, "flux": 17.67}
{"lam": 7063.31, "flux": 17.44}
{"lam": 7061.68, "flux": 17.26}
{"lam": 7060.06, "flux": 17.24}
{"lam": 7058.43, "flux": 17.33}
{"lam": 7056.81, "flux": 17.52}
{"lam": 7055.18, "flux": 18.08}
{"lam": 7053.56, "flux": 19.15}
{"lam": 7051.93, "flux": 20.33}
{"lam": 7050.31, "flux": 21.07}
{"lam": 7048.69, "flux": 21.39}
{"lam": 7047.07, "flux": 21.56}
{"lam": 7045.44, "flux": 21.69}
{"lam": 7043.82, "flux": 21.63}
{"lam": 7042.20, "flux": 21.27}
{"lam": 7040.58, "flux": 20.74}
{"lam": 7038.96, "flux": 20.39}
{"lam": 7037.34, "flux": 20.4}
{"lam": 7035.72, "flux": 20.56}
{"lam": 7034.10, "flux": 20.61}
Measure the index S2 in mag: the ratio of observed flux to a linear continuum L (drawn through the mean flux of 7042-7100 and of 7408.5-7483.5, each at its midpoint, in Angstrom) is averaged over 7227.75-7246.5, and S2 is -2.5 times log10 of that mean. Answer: 0.09 mag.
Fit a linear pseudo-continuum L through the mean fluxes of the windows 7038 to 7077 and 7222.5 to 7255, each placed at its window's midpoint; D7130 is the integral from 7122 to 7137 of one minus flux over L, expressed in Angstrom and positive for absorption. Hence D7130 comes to 3.1 Angstrom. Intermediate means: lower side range 19.2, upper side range 19.2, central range 15.2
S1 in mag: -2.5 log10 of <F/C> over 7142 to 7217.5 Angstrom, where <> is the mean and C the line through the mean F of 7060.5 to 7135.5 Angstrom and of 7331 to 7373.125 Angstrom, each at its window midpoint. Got 0.13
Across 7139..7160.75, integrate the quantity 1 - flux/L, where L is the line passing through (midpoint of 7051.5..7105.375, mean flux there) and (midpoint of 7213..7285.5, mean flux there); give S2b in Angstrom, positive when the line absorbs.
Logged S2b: 3.2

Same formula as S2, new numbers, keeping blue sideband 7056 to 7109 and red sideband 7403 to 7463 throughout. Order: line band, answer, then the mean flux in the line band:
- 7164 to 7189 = 0.15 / 16.7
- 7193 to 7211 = 0.15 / 17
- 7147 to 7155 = 0.16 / 16.1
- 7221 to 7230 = 0.06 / 18.8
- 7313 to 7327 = 0.00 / 21.4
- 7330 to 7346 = -0.02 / 22.1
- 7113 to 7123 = 0.00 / 18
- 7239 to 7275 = 0.03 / 19.8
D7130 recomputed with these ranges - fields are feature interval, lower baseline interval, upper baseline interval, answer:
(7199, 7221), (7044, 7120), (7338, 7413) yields 3.1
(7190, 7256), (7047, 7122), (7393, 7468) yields 5.8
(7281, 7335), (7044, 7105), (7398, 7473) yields 0.2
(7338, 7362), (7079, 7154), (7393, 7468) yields -0.6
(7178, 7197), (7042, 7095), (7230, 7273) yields 2.1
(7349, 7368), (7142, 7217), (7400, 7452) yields -0.8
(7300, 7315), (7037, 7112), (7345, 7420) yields 0.1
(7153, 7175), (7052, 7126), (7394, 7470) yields 2.9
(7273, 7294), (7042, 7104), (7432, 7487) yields 0.4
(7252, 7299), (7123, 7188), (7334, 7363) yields -1.7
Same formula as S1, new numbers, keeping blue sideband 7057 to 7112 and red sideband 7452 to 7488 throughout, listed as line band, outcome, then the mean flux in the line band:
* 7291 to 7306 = -0.01 mag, 21.1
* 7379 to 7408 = -0.02 mag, 23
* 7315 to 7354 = -0.02 mag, 21.8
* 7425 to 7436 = -0.03 mag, 23.7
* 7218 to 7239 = 0.06 mag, 18.8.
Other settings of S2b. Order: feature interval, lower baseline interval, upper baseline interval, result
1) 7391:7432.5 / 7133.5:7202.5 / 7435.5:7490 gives -1.3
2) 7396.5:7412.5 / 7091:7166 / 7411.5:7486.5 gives -0.4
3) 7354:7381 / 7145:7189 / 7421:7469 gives -1.4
